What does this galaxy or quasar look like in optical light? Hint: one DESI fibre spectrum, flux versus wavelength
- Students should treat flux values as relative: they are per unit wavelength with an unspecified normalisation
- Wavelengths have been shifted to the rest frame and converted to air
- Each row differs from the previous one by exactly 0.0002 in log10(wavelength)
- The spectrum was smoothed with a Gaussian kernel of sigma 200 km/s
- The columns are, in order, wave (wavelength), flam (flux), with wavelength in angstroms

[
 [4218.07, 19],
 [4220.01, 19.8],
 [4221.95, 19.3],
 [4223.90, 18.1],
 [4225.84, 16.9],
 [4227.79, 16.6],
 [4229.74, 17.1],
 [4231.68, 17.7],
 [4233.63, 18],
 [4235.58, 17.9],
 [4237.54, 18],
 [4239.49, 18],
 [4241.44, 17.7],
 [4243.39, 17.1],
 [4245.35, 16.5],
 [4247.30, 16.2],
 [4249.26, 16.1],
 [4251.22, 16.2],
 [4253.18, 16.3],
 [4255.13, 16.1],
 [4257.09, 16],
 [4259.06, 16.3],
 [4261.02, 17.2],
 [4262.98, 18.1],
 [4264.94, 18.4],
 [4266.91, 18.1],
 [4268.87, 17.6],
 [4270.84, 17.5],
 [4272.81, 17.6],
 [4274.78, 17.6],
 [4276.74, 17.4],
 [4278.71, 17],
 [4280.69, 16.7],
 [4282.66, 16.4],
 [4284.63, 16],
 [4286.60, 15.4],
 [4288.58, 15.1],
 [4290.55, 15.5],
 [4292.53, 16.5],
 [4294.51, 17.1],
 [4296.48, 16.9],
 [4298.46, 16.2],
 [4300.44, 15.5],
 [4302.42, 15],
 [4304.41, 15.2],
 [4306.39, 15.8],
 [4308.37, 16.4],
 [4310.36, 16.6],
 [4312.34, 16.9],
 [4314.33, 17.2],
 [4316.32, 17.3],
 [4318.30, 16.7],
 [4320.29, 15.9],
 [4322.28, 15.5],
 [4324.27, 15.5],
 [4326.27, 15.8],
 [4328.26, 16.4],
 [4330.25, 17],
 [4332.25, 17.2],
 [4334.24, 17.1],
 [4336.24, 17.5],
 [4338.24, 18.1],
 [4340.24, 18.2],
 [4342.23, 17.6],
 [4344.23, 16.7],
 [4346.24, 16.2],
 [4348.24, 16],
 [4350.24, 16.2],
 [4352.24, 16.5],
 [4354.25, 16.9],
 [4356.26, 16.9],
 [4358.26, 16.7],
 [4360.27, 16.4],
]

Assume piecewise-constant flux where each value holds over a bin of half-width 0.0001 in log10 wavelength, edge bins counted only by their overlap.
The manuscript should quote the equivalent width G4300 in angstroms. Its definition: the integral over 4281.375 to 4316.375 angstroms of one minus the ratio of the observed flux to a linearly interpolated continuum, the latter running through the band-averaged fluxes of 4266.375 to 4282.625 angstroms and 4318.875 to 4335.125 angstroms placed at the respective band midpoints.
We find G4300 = 1.5 angstroms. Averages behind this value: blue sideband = 17.4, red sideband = 16.3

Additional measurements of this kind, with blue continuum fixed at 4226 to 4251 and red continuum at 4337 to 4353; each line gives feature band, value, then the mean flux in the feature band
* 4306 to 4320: 0.3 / 16.7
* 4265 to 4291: 0.4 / 16.8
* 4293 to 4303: 0.5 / 16.2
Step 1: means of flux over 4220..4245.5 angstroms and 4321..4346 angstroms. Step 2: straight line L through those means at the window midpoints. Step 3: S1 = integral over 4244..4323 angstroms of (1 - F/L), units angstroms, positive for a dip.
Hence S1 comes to 3.33 angstroms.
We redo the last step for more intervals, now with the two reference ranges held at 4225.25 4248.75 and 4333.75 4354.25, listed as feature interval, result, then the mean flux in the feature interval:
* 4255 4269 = -0.04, 17.3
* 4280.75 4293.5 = 0.95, 15.9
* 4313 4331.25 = 0.73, 16.4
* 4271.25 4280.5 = -0.09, 17.3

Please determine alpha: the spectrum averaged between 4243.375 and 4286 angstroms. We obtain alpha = 16.9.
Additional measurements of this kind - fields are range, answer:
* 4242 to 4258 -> 16.4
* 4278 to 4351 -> 16.4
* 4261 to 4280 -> 17.7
